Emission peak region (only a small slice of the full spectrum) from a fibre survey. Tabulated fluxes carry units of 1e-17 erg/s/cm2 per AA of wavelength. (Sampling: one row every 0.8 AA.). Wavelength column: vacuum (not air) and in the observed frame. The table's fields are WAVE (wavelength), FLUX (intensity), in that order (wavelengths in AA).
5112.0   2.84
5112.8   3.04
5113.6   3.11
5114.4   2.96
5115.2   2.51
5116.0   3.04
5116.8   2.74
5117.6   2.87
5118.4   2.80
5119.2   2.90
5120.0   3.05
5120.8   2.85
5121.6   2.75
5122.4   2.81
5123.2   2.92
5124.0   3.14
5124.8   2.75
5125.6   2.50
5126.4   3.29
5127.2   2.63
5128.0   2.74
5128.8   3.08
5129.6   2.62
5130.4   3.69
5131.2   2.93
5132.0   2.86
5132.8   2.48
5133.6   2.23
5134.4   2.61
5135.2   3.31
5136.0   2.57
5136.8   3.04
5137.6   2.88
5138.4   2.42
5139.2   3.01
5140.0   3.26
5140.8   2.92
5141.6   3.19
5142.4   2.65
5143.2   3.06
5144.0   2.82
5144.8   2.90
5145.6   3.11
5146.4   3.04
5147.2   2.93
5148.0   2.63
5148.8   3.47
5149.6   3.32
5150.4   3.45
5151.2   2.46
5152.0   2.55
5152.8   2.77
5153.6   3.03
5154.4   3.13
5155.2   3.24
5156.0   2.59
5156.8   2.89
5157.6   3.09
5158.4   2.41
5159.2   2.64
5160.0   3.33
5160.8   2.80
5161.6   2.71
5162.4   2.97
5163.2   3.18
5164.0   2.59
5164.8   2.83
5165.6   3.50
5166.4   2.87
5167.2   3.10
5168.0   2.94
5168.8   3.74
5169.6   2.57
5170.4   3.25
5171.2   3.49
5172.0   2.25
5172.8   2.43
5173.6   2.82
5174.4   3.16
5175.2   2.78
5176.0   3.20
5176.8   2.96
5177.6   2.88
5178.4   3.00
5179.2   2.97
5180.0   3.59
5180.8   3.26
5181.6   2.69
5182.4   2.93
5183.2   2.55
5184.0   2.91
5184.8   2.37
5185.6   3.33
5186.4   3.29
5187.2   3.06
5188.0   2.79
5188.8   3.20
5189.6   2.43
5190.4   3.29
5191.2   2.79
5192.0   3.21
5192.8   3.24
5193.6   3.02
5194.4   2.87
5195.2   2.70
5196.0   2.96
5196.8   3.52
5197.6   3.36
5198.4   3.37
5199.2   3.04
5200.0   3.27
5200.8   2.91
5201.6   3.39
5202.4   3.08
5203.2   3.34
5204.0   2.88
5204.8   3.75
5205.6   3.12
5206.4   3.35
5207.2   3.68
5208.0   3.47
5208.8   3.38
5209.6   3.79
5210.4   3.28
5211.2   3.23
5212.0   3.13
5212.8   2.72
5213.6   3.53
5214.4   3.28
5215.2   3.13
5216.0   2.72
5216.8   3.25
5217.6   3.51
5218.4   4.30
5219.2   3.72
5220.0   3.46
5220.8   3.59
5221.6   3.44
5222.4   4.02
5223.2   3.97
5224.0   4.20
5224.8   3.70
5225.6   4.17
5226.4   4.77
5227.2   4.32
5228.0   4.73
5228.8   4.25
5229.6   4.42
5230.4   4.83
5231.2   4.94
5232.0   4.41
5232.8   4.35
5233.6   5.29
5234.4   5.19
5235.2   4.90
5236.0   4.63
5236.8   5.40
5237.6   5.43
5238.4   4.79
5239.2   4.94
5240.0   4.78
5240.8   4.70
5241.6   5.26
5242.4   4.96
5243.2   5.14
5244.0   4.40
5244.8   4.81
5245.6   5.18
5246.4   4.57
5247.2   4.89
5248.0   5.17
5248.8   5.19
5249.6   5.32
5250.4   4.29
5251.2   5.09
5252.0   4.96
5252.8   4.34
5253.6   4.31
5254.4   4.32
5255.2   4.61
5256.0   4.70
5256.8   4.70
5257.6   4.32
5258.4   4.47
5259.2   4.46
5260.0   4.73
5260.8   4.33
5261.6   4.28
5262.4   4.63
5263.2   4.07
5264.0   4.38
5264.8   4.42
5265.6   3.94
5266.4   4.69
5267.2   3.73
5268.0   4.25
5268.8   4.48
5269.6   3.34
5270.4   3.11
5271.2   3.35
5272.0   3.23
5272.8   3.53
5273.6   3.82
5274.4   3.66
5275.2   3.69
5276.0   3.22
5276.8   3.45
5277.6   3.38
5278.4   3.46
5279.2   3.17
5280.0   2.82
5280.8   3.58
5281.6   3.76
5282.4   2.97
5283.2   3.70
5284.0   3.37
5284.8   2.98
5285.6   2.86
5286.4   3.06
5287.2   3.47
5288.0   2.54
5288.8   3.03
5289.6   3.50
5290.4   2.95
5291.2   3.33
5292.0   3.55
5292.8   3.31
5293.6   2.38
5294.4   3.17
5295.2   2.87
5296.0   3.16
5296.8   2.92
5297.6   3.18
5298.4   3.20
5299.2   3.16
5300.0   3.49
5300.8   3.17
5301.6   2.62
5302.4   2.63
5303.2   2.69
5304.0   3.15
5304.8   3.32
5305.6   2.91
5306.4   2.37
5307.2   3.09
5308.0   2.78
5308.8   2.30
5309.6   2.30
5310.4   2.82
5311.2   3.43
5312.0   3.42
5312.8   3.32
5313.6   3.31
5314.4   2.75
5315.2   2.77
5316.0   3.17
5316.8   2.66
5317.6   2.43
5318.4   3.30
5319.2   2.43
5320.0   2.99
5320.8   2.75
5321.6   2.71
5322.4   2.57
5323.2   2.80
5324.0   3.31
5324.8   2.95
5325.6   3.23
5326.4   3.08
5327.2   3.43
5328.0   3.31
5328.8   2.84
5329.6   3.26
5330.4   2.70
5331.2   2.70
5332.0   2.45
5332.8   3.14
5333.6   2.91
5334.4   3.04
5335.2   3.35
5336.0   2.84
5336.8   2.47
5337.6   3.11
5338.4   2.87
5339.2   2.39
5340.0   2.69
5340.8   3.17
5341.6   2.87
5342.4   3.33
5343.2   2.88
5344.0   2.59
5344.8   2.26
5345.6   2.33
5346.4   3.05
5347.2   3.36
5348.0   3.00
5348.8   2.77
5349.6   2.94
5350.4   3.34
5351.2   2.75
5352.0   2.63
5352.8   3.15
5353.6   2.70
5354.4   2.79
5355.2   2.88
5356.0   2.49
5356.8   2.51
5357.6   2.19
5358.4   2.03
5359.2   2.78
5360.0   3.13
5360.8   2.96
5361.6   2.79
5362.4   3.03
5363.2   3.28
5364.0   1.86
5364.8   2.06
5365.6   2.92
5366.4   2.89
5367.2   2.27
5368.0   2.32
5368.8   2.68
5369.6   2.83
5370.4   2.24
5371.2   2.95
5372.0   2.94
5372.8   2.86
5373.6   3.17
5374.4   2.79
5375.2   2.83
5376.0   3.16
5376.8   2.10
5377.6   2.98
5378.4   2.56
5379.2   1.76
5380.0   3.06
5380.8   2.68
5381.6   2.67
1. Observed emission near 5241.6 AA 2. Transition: Mg II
